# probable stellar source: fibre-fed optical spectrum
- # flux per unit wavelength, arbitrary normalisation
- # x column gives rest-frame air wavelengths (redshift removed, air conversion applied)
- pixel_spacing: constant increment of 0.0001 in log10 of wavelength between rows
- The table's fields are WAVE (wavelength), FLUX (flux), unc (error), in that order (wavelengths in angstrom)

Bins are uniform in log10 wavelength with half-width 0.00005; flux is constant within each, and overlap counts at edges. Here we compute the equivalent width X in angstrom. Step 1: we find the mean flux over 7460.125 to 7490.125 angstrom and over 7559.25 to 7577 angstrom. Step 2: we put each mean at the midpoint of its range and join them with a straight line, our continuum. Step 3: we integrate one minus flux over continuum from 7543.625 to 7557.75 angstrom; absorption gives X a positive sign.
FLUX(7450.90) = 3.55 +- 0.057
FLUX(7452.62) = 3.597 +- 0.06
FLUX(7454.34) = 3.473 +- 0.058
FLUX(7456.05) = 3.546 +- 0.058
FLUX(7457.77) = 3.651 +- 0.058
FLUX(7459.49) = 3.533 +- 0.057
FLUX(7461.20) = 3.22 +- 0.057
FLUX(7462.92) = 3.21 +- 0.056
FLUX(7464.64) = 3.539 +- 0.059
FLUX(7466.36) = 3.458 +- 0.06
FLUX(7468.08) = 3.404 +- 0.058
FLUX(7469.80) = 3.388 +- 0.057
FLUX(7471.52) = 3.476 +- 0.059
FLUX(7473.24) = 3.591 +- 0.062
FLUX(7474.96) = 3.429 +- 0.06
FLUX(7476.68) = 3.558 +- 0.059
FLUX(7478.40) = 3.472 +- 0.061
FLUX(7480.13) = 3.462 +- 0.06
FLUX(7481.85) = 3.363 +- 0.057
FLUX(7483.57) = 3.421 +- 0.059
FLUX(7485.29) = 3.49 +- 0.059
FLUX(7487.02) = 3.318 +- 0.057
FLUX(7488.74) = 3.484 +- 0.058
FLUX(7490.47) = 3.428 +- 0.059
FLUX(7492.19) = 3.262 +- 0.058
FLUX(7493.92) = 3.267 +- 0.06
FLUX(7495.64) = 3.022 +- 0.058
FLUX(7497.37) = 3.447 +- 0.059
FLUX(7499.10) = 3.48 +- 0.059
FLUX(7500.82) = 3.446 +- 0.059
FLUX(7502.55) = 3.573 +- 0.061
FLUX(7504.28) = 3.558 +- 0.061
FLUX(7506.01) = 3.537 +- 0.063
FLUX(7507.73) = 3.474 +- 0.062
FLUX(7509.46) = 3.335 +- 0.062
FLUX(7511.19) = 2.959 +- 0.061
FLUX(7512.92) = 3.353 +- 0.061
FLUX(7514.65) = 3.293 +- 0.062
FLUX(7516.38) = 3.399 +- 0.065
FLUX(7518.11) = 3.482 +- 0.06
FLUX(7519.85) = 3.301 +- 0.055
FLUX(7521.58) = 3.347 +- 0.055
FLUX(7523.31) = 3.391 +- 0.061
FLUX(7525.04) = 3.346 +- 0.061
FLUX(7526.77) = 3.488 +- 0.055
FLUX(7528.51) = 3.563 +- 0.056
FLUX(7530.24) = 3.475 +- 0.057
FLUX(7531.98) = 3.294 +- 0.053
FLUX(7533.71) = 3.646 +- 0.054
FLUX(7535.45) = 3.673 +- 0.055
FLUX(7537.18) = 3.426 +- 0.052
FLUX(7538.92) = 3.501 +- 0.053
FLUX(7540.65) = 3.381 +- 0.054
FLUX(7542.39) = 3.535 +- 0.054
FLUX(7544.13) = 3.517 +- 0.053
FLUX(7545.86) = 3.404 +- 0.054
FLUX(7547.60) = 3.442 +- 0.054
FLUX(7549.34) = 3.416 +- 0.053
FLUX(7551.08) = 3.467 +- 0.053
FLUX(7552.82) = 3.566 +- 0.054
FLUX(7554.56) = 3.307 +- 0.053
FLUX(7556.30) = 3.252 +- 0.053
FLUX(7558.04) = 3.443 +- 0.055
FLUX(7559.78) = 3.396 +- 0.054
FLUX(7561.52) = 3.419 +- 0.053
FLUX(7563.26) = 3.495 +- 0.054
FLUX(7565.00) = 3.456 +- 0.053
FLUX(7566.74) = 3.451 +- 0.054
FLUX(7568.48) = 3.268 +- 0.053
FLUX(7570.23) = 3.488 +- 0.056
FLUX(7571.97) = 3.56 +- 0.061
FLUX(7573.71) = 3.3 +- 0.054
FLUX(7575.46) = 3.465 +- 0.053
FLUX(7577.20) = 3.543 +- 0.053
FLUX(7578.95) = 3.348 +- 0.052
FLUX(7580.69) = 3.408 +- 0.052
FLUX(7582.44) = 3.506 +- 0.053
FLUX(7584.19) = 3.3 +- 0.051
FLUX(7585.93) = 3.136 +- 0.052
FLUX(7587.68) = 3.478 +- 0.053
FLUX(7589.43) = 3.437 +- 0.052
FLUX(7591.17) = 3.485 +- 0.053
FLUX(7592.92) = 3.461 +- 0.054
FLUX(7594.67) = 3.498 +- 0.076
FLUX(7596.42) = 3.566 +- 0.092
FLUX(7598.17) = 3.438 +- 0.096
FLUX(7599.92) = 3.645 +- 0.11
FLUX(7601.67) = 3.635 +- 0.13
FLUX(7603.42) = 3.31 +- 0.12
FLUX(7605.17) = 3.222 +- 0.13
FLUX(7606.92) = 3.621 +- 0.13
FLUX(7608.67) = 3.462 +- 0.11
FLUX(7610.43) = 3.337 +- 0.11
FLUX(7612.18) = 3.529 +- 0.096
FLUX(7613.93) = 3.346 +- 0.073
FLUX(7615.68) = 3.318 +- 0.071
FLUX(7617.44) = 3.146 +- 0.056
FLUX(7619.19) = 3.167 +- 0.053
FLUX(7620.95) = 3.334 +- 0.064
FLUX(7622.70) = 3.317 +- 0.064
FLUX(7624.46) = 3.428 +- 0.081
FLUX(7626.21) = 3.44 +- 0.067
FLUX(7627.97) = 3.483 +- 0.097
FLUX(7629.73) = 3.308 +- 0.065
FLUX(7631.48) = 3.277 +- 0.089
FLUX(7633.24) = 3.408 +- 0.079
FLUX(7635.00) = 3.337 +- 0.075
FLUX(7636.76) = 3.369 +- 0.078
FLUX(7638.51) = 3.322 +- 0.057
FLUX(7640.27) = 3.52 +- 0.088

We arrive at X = 0.1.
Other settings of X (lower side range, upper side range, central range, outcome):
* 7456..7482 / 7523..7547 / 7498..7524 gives 0.5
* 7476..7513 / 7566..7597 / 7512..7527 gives 0.1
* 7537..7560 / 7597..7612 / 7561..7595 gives 0.2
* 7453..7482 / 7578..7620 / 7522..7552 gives -0.3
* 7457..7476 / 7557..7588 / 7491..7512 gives 0.4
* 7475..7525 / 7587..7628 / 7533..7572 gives -0.6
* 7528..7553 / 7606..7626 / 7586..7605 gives -0.4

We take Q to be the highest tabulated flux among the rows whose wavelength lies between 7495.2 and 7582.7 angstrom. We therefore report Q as 3.673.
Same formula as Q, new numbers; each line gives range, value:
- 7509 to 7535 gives 3.646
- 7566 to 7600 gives 3.645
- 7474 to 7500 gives 3.558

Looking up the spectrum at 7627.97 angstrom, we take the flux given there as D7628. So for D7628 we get 3.483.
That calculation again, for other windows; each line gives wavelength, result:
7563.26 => 3.495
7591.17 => 3.485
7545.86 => 3.404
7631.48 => 3.277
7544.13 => 3.517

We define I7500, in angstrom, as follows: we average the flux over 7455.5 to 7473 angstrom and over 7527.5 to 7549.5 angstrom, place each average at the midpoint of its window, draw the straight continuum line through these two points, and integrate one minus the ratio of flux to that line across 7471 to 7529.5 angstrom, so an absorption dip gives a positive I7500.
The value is 1.0 angstrom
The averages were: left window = 3.45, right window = 3.48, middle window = 3.41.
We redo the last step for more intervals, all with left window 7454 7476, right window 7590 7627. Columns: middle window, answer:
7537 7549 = -0.08 angstrom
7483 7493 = 0.14 angstrom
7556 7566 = 0.03 angstrom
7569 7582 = -0.06 angstrom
